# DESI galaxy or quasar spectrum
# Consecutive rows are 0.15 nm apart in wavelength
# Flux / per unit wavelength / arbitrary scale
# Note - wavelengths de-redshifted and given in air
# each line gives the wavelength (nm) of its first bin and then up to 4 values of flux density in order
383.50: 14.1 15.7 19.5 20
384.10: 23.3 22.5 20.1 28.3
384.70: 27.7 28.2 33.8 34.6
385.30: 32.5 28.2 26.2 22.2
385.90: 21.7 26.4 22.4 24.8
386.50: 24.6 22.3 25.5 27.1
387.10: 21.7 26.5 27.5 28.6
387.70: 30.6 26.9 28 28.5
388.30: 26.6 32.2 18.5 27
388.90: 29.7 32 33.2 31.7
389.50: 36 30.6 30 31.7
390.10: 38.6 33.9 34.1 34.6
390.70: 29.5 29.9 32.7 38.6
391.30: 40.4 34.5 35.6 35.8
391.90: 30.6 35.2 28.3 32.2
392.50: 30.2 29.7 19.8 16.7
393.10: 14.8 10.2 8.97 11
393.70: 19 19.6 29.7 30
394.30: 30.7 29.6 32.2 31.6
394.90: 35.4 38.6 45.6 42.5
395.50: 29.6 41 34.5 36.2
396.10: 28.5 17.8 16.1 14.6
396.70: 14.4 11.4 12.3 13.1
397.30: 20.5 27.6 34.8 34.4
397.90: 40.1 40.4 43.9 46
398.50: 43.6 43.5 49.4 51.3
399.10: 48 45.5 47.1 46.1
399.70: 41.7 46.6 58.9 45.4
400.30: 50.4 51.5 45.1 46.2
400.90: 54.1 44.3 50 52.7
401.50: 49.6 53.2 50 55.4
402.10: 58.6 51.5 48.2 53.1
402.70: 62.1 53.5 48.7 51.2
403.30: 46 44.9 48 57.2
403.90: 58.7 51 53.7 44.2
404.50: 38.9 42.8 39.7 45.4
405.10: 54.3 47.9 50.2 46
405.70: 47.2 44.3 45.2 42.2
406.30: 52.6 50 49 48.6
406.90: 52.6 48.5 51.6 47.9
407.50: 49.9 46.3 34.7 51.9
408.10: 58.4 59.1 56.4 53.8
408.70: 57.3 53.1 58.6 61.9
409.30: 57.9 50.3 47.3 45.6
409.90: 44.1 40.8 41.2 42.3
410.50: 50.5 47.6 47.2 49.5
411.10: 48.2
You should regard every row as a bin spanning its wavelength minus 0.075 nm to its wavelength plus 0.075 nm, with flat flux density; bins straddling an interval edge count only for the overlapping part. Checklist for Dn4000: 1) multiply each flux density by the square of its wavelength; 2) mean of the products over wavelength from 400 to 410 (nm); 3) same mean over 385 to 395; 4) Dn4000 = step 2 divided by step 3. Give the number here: 1.92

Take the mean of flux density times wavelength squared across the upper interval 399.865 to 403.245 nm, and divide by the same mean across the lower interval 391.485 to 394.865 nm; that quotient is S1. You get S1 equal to 2.1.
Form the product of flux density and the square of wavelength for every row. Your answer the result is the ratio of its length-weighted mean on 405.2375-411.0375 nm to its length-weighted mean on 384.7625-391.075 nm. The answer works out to 1.9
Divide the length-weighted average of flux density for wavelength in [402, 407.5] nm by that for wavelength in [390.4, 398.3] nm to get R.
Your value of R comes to 1.73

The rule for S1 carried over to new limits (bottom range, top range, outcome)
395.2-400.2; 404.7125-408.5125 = 1.44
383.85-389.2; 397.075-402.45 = 1.82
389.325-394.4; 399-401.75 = 1.78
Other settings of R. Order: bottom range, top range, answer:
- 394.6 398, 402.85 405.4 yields 1.71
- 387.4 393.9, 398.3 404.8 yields 1.73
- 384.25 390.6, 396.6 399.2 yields 1.19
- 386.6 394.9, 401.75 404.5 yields 1.82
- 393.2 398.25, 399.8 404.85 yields 1.84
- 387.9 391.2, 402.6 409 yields 1.60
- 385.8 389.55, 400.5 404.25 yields 1.90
